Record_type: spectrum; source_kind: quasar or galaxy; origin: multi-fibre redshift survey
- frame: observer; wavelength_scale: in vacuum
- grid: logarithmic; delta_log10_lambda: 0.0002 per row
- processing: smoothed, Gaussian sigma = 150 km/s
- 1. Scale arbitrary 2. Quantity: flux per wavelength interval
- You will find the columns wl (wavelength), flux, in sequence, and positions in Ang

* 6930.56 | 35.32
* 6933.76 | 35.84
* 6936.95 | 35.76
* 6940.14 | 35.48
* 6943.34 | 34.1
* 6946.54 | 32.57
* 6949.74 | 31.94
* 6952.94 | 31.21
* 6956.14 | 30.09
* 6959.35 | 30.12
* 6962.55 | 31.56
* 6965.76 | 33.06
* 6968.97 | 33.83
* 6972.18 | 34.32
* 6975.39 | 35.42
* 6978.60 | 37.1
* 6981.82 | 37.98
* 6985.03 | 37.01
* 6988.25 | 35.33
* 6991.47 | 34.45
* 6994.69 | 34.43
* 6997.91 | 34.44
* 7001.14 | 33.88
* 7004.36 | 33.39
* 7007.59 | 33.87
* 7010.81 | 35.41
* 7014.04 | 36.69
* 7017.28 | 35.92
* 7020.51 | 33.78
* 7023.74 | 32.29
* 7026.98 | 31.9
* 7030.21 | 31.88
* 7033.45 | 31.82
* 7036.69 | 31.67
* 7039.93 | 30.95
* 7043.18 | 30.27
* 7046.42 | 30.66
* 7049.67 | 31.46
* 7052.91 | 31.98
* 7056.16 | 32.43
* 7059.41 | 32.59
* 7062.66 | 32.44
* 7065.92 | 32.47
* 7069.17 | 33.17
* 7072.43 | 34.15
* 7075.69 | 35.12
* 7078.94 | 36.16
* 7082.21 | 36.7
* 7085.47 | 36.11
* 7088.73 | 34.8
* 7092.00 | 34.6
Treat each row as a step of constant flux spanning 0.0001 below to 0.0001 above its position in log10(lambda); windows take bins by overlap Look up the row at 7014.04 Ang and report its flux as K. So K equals 36.69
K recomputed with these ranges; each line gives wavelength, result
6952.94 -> 31.21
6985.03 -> 37.01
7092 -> 34.6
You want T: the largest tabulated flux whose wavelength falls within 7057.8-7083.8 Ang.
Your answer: 36.7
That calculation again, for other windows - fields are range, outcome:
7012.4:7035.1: 36.69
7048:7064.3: 32.59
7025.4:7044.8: 31.9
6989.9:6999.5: 34.45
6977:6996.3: 37.98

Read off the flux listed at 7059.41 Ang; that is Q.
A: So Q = 32.59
